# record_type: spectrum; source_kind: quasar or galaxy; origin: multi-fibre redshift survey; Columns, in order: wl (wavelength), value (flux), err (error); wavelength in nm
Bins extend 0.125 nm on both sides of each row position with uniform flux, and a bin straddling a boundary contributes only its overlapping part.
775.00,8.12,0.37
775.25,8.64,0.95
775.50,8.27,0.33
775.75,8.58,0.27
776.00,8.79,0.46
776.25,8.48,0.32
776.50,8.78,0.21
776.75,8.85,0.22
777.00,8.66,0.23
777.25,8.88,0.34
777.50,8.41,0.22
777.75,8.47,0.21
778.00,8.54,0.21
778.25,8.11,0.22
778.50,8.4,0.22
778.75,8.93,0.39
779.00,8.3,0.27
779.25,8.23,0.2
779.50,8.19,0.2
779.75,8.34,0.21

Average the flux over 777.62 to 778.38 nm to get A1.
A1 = 8.37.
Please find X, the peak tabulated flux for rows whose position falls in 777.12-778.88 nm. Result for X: 8.93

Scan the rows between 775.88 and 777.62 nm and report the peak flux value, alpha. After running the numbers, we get 8.88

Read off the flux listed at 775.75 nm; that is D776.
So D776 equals 8.58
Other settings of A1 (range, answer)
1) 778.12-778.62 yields 8.26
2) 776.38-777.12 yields 8.76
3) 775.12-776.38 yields 8.55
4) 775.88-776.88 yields 8.72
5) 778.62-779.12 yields 8.62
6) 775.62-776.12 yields 8.68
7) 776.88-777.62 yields 8.65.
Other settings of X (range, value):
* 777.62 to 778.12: 8.54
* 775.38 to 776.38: 8.79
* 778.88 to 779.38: 8.3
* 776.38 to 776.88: 8.85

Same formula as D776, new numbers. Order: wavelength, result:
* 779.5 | 8.19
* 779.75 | 8.34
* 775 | 8.12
